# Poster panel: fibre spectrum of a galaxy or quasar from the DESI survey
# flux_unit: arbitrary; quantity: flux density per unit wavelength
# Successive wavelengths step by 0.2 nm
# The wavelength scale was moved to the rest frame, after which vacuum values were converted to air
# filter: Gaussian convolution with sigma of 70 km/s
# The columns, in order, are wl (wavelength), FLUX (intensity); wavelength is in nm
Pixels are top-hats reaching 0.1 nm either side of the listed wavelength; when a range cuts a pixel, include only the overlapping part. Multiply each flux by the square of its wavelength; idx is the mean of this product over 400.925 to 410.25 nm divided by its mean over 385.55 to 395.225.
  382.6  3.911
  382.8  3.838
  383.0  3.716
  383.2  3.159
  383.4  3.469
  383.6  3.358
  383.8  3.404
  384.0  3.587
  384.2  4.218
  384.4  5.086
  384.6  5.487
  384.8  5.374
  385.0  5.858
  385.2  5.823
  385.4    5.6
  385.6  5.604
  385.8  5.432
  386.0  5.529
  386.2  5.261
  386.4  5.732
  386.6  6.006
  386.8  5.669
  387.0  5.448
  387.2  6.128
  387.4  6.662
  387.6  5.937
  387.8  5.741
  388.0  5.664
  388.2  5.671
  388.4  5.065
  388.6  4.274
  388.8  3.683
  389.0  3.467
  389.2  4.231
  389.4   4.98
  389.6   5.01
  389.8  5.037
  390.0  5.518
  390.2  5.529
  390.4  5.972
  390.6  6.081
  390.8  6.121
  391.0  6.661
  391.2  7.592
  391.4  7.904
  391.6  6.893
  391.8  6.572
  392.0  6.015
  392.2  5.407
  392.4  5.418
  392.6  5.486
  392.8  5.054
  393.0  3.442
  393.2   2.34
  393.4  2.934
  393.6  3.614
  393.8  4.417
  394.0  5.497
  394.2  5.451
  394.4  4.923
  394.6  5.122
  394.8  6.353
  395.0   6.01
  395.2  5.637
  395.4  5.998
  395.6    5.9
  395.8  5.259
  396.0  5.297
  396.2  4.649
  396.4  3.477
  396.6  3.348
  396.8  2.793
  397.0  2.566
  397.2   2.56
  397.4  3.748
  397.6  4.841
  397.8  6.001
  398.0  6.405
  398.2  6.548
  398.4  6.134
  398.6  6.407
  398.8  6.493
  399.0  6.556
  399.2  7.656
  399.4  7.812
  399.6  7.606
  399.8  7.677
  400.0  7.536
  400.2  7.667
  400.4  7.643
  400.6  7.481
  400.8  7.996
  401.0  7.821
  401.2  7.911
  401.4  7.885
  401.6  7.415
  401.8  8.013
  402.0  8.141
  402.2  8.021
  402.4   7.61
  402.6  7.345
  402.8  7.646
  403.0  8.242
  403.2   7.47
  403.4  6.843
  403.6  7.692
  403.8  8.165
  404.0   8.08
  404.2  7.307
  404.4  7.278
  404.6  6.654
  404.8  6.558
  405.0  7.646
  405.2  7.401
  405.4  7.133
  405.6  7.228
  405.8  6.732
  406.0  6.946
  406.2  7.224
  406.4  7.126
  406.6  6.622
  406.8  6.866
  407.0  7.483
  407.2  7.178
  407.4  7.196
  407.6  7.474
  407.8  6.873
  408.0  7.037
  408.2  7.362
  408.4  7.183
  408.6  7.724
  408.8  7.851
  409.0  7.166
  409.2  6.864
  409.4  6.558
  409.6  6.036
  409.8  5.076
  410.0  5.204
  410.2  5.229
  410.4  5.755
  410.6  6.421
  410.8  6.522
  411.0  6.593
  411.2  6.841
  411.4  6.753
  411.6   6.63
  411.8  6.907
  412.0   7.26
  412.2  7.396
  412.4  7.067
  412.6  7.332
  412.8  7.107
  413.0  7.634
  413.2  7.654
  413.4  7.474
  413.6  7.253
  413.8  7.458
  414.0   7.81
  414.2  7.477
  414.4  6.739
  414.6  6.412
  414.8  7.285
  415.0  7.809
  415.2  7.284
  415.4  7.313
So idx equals 1.4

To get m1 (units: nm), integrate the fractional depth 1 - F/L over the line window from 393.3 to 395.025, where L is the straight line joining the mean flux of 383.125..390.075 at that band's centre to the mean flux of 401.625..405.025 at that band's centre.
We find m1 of 0.37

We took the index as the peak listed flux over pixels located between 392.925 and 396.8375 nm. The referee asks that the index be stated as 6.353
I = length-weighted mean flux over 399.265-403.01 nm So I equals 7.75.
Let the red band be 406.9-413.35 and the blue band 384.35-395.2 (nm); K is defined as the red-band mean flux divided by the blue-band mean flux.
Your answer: 1.27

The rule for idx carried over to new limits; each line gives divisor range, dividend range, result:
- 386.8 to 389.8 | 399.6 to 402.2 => 1.61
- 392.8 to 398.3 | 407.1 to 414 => 1.60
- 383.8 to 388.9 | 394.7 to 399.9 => 1.10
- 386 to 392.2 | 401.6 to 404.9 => 1.43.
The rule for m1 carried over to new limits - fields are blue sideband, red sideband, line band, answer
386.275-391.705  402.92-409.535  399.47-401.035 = -0.23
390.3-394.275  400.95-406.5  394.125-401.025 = 0.62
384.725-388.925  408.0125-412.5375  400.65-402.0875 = -0.38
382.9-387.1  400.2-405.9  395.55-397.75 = 0.85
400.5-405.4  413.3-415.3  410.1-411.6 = 0.22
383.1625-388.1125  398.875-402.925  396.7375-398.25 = 0.58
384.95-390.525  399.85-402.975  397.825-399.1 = 0.15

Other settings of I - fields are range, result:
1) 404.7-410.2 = 6.92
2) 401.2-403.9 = 7.74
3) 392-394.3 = 4.53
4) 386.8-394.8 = 5.32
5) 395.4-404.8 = 6.59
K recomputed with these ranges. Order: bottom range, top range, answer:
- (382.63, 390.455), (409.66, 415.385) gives 1.38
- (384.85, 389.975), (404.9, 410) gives 1.31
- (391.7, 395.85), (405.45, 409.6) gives 1.40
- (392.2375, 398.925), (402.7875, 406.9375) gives 1.50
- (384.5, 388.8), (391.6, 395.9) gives 0.92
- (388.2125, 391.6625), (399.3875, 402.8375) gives 1.40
